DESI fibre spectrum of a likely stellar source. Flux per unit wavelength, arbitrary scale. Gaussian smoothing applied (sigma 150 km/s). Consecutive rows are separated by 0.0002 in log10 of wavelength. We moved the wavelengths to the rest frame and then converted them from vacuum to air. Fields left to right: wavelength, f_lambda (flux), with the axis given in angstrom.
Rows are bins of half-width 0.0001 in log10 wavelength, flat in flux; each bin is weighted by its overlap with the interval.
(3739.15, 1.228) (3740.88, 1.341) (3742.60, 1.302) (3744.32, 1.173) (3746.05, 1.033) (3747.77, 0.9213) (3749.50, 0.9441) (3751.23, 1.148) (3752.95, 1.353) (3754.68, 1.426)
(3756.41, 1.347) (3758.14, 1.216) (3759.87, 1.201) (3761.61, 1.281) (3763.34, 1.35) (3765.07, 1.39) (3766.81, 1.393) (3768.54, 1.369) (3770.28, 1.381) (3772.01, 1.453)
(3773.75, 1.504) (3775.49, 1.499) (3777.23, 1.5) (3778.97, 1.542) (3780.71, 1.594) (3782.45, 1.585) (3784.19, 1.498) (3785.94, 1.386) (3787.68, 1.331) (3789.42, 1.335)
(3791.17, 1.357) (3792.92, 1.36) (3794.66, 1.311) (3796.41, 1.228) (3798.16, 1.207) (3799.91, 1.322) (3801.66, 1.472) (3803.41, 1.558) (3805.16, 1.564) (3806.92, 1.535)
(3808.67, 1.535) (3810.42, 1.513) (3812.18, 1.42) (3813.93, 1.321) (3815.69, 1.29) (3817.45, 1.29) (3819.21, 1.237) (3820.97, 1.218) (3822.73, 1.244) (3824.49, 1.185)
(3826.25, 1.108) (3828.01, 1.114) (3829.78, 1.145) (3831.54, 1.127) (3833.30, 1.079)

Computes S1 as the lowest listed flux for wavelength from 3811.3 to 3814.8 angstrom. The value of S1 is 1.321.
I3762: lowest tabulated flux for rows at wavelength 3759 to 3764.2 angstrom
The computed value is 1.201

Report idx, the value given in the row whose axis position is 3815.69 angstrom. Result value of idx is 1.29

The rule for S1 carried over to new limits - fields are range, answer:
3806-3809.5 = 1.535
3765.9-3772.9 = 1.369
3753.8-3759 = 1.216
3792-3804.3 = 1.207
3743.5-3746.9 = 1.033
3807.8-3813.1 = 1.42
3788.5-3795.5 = 1.311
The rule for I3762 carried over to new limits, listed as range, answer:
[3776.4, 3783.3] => 1.5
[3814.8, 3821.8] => 1.218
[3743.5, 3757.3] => 0.9213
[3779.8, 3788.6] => 1.331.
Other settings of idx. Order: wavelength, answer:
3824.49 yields 1.185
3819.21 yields 1.237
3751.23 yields 1.148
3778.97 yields 1.542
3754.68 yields 1.426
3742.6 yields 1.302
